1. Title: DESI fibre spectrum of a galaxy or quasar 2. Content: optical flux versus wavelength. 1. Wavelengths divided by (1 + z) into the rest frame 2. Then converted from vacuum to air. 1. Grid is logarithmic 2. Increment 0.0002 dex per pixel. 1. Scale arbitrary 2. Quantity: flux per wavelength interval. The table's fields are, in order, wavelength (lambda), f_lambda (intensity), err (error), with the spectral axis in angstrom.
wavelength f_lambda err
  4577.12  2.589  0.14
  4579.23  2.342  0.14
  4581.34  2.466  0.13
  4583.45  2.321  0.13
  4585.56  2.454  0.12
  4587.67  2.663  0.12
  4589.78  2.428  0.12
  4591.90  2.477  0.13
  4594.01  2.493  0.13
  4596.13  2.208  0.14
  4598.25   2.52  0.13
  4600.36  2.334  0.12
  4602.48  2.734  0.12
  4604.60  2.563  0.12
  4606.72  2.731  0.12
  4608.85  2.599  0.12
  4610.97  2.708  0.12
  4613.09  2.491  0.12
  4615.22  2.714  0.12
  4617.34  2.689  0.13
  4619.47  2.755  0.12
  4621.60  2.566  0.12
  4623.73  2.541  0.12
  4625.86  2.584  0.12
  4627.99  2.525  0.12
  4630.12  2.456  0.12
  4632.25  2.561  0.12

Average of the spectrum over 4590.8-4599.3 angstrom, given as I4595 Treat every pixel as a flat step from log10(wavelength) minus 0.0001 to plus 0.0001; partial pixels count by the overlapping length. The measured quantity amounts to 2.42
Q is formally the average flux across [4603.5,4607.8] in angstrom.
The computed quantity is 2.64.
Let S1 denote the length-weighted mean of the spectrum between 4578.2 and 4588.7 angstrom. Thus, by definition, 2.45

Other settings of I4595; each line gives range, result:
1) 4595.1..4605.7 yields 2.47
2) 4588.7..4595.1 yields 2.47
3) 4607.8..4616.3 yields 2.63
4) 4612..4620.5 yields 2.66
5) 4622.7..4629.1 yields 2.55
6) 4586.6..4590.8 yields 2.55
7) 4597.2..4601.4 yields 2.43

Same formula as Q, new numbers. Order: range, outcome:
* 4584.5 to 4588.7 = 2.56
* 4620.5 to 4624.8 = 2.55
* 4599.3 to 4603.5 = 2.54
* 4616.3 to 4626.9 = 2.63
